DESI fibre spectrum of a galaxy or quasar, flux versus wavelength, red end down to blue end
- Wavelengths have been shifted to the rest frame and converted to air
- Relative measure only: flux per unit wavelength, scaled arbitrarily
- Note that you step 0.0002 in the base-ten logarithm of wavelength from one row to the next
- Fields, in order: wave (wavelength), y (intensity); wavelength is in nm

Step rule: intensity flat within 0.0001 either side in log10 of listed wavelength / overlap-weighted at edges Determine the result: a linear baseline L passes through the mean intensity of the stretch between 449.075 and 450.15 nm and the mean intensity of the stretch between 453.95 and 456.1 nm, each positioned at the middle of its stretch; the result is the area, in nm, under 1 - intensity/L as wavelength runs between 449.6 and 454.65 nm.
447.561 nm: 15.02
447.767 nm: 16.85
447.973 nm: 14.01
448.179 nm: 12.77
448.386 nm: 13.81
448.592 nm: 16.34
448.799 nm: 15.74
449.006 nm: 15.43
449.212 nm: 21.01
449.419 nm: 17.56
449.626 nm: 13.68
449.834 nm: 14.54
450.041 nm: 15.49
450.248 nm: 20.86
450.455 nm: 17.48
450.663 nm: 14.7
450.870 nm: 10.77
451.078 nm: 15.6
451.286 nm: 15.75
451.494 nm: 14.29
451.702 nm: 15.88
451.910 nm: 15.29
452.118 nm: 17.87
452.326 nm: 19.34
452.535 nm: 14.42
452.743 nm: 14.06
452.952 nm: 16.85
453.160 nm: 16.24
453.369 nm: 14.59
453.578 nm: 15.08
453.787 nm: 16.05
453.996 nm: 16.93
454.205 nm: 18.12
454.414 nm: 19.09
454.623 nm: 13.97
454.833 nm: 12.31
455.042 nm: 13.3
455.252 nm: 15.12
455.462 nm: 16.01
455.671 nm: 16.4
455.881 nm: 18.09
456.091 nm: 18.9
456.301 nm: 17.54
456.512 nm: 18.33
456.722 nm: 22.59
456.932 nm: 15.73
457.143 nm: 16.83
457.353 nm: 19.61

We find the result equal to 0.102 nm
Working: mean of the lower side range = 16.5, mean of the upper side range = 16.1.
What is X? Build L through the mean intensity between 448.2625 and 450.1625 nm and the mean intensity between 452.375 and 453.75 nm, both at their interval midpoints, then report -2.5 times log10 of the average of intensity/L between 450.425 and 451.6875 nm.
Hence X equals 0.073 mag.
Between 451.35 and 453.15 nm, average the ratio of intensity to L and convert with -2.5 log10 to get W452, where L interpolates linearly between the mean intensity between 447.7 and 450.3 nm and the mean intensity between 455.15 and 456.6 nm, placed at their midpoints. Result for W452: 0.03 mag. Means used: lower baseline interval 15.9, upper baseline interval 17.2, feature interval 16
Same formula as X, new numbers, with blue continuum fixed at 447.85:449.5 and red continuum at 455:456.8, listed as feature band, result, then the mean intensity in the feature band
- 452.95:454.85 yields 0.06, 16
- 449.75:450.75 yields -0.03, 16.7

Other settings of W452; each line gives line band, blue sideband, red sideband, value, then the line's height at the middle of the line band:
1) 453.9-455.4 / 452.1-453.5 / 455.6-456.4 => 0.10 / 17.1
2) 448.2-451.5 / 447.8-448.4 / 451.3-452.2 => -0.07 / 14.8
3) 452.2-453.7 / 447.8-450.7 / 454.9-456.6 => 0.03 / 16.3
